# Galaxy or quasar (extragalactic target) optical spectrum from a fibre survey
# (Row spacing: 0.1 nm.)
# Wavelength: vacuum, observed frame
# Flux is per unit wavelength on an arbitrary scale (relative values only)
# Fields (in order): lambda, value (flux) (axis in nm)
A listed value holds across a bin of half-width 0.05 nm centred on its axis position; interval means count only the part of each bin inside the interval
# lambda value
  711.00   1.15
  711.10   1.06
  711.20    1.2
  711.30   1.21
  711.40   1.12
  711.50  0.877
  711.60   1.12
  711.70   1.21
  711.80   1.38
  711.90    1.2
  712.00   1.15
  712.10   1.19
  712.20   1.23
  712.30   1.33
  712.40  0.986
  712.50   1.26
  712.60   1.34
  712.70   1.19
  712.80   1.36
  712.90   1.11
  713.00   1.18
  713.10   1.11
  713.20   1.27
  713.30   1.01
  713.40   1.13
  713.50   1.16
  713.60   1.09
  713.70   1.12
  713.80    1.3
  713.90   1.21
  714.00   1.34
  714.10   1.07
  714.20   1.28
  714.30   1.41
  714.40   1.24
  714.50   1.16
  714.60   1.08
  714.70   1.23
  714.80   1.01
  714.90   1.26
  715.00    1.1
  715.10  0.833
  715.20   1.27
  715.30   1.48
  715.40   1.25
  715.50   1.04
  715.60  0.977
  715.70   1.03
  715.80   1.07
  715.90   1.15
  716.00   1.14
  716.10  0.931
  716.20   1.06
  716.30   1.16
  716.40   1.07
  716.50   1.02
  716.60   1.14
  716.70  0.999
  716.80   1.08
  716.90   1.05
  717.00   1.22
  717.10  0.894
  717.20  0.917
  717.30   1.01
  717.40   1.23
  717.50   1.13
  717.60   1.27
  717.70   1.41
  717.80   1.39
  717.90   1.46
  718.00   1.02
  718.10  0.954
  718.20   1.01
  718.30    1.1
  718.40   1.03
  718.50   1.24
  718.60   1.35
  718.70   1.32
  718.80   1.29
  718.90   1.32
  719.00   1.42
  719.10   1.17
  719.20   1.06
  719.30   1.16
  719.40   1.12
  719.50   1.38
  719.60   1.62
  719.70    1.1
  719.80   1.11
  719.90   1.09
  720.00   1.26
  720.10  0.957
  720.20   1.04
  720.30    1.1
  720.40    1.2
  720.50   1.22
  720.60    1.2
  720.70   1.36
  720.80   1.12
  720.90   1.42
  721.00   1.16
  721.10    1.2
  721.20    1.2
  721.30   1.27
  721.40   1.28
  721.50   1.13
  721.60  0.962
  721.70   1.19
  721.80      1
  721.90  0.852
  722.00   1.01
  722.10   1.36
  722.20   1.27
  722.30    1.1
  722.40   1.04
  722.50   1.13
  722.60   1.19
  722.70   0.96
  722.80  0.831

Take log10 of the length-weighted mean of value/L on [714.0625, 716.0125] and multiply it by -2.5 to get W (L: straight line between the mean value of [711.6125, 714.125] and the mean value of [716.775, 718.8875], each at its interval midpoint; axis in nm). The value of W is 0.03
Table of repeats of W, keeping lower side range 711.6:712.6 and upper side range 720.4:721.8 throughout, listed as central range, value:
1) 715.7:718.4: 0.094 mag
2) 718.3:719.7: -0.045 mag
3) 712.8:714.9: 0.029 mag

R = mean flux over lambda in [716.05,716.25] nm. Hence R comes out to 0.996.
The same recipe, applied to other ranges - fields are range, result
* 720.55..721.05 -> 1.25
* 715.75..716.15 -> 1.07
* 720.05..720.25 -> 0.999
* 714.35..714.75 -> 1.18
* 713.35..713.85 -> 1.16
